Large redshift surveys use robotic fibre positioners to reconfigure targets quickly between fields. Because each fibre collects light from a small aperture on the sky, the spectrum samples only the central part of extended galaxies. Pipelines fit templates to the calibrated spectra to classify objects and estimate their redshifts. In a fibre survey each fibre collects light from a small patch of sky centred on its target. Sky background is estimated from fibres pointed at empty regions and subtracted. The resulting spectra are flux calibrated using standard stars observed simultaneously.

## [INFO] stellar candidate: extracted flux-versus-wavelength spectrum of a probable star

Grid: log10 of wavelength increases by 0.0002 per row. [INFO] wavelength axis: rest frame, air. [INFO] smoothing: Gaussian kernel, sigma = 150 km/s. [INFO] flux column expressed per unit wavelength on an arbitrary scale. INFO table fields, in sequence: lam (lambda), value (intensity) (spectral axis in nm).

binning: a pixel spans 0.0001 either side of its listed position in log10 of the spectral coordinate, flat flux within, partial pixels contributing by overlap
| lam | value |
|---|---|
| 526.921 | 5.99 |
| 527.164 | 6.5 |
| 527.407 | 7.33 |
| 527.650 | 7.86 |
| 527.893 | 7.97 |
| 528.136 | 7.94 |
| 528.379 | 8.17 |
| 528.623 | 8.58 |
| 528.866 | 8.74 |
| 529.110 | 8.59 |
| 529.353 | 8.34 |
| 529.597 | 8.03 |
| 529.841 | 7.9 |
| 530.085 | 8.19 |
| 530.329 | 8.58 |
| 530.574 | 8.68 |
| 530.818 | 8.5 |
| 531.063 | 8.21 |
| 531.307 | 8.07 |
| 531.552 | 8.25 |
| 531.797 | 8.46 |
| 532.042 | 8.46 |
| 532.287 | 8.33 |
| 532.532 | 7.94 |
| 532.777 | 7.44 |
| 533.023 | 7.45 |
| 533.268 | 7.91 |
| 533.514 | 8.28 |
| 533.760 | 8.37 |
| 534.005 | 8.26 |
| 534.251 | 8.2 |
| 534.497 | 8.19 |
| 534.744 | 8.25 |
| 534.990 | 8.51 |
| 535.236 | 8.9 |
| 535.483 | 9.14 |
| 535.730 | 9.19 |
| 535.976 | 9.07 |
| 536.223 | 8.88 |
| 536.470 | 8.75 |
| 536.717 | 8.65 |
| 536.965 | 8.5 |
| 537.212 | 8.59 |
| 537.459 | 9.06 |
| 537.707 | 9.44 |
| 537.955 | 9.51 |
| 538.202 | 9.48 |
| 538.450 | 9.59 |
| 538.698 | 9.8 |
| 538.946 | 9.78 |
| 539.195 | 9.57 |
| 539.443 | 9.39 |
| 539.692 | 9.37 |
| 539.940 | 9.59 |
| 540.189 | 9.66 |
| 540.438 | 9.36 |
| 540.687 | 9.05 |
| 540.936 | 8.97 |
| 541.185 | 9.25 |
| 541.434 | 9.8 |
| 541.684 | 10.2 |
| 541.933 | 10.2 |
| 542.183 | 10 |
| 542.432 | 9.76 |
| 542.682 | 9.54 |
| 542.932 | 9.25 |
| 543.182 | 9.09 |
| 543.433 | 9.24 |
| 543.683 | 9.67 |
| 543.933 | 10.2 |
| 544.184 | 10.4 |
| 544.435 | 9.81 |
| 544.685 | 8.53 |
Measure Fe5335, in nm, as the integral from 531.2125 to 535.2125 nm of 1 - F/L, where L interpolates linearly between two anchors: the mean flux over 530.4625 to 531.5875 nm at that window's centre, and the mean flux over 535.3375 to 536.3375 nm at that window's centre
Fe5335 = 0.23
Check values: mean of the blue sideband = 8.35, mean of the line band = 8.17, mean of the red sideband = 9.07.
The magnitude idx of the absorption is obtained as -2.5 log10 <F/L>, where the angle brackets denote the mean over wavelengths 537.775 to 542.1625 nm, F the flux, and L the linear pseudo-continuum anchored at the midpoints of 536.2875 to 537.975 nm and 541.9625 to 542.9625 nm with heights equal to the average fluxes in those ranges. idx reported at -0.03 mag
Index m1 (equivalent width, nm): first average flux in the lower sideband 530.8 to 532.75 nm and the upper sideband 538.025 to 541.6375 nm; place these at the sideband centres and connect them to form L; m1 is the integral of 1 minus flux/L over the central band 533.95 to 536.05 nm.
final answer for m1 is 0.02 nm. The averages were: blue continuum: 8.23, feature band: 8.64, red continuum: 9.49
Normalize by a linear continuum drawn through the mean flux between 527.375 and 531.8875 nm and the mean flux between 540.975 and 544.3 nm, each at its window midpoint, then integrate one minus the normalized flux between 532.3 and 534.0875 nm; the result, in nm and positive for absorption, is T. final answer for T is 0.14 nm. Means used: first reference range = 8.25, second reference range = 9.72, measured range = 7.97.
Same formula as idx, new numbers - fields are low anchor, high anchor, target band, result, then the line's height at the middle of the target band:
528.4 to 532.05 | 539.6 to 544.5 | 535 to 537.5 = 0.018 mag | 9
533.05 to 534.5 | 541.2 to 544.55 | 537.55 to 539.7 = -0.062 mag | 9.01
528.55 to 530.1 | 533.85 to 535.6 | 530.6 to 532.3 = 0.007 mag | 8.4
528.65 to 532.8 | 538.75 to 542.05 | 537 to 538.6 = -0.003 mag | 9.22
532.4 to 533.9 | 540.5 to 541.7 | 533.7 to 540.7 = -0.047 mag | 8.66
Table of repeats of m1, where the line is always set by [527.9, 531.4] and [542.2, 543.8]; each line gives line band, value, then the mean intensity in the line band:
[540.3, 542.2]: -0.055 nm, 9.58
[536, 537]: 0.017 nm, 8.74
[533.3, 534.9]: 0.083 nm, 8.24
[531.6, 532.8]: 0.048 nm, 8.19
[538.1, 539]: -0.057 nm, 9.66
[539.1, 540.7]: -0.044 nm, 9.45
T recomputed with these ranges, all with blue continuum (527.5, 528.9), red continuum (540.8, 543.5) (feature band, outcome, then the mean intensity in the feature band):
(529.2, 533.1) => 0.124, 8.19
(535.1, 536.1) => -0.017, 9.07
